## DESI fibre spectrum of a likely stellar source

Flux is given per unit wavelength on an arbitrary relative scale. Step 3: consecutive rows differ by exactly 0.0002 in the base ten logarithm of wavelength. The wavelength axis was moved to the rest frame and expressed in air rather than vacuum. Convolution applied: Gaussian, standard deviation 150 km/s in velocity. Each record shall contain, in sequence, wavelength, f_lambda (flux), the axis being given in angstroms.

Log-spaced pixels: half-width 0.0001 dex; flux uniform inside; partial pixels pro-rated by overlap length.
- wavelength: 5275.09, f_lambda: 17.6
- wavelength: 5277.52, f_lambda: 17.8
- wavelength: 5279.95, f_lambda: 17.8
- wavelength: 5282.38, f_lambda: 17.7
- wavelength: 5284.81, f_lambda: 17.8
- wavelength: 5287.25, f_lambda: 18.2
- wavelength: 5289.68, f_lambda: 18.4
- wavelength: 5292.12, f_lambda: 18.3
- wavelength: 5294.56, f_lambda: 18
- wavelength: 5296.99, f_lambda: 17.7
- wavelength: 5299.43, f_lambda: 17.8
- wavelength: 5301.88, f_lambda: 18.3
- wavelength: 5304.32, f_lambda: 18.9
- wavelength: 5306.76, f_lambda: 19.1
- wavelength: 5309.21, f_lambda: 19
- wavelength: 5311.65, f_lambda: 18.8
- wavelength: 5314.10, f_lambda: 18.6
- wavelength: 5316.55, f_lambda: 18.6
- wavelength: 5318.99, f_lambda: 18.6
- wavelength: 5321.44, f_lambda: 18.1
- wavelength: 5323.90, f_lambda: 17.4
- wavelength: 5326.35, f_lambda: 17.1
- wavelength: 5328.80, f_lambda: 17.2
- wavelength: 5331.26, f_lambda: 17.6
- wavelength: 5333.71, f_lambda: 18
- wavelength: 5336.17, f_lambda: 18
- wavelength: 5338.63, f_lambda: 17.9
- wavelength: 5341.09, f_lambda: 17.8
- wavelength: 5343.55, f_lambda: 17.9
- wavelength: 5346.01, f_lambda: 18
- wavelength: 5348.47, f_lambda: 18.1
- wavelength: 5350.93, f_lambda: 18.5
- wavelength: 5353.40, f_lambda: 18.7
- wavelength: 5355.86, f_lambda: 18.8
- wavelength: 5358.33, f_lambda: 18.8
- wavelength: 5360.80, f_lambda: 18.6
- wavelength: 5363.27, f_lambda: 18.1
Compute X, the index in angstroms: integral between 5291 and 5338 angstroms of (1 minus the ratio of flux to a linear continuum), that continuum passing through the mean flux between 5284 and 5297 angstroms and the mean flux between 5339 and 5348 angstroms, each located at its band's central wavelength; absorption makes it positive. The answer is -0.34 angstroms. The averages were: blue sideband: 18.1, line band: 18.2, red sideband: 17.9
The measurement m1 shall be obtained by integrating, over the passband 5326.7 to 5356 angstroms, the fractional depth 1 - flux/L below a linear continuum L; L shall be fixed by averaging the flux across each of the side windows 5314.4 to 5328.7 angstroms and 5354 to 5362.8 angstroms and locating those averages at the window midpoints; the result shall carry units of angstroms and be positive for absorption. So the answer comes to 0.6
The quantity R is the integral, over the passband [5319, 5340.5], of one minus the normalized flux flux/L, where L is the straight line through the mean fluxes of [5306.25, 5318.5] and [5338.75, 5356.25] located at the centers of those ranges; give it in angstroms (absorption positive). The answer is 0.92 angstroms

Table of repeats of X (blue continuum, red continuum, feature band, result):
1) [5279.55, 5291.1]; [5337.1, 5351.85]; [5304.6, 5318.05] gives -0.6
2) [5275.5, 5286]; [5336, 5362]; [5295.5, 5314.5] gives -0.6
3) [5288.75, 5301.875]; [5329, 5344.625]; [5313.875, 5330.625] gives 0.0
